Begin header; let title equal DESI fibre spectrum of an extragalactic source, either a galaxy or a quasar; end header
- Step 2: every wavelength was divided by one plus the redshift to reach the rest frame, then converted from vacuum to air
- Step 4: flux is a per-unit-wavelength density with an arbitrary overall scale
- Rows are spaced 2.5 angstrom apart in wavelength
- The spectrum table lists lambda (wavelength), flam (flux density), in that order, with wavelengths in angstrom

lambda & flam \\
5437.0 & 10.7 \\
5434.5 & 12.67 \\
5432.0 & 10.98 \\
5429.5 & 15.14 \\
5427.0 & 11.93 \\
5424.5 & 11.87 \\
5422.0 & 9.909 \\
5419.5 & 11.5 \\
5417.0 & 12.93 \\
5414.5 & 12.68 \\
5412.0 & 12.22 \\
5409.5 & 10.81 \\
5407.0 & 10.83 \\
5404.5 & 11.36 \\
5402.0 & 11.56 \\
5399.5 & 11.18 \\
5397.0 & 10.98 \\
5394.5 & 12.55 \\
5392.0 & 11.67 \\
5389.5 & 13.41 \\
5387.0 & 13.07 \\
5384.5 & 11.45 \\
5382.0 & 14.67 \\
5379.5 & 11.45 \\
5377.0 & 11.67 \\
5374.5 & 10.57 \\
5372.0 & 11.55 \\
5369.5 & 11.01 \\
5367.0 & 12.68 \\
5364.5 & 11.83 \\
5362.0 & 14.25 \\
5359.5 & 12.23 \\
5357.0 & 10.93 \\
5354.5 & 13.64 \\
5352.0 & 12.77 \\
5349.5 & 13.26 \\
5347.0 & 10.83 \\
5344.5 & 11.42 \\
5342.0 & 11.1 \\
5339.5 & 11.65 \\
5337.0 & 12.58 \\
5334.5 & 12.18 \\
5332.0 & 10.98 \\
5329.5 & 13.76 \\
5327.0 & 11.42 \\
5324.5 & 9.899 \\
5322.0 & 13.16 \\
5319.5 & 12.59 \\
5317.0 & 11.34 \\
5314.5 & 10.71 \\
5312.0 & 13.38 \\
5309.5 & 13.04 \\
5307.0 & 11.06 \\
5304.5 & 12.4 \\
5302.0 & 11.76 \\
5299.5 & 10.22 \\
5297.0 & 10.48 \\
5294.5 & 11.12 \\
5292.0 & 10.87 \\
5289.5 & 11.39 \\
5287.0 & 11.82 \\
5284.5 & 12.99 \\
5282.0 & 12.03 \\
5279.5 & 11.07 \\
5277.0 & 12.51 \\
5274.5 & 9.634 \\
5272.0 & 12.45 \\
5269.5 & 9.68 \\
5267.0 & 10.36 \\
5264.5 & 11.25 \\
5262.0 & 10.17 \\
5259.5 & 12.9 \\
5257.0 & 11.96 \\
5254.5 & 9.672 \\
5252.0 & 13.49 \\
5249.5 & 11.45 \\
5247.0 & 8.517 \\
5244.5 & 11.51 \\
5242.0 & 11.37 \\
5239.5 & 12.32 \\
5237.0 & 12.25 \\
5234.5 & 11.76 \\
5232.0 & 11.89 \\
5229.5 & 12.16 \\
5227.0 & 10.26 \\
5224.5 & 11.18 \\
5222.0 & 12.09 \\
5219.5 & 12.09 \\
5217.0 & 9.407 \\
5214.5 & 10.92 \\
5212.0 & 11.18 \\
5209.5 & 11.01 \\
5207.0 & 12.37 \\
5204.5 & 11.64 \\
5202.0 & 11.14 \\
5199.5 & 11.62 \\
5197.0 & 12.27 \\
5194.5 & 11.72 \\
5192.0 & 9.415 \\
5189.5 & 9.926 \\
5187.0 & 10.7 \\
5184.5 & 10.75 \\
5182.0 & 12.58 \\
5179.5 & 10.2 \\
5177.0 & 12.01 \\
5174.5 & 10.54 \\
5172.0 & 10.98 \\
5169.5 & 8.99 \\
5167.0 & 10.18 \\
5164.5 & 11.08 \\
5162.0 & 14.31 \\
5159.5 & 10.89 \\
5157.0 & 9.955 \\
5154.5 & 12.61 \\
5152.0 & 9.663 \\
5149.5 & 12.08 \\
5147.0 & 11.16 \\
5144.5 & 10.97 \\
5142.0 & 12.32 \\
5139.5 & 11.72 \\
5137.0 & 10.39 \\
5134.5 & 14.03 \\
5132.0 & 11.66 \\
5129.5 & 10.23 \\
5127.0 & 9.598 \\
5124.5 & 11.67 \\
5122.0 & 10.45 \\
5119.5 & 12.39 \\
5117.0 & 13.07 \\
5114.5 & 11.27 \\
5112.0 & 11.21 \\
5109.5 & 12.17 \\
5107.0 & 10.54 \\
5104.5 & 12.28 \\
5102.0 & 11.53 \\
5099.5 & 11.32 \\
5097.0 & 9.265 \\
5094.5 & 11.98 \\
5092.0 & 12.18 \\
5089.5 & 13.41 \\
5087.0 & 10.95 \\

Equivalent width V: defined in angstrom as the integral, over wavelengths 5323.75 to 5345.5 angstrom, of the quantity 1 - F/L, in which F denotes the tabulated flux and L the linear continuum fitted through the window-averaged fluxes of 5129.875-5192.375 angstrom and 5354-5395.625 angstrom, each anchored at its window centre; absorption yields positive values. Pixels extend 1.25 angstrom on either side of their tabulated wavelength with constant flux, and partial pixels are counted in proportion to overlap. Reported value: 0.6 angstrom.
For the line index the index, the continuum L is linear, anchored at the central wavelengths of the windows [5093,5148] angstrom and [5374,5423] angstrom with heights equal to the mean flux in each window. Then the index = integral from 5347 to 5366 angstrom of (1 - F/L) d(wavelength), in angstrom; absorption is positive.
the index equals -1.3 angstrom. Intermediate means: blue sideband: 11.4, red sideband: 11.9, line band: 12.6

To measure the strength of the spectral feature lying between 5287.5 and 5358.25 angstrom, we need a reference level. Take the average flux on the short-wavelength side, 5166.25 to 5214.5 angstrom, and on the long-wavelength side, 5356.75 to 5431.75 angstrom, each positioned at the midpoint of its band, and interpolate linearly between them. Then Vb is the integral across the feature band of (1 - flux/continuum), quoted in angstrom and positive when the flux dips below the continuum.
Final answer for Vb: -0.78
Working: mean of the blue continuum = 11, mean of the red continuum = 12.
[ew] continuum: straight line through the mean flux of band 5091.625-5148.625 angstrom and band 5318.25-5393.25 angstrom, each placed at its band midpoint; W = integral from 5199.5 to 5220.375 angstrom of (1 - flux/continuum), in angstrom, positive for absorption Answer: 0.8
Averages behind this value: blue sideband 11.4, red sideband 12.1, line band 11.2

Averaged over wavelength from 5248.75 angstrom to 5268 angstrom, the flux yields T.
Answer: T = 11.4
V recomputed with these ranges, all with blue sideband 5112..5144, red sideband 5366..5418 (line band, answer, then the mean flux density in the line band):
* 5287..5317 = 0.7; 11.5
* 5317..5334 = -0.2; 11.9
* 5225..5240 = 0.0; 11.7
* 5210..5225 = 0.7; 11.1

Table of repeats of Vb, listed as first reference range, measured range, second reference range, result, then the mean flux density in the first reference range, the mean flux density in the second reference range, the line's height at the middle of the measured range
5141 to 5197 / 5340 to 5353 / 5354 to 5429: -0.07 angstrom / 11.1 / 12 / 11.8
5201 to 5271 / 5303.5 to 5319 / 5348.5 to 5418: -0.40 angstrom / 11.3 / 12.1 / 11.7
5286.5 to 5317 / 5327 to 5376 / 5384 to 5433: -1.47 angstrom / 11.5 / 11.9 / 11.7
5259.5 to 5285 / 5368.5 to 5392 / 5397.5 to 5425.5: -1.29 angstrom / 11.2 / 11.5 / 11.5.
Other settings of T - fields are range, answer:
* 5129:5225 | 11.2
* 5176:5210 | 11.2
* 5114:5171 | 11.3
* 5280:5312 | 11.7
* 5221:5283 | 11.4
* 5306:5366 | 12.1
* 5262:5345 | 11.6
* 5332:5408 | 12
